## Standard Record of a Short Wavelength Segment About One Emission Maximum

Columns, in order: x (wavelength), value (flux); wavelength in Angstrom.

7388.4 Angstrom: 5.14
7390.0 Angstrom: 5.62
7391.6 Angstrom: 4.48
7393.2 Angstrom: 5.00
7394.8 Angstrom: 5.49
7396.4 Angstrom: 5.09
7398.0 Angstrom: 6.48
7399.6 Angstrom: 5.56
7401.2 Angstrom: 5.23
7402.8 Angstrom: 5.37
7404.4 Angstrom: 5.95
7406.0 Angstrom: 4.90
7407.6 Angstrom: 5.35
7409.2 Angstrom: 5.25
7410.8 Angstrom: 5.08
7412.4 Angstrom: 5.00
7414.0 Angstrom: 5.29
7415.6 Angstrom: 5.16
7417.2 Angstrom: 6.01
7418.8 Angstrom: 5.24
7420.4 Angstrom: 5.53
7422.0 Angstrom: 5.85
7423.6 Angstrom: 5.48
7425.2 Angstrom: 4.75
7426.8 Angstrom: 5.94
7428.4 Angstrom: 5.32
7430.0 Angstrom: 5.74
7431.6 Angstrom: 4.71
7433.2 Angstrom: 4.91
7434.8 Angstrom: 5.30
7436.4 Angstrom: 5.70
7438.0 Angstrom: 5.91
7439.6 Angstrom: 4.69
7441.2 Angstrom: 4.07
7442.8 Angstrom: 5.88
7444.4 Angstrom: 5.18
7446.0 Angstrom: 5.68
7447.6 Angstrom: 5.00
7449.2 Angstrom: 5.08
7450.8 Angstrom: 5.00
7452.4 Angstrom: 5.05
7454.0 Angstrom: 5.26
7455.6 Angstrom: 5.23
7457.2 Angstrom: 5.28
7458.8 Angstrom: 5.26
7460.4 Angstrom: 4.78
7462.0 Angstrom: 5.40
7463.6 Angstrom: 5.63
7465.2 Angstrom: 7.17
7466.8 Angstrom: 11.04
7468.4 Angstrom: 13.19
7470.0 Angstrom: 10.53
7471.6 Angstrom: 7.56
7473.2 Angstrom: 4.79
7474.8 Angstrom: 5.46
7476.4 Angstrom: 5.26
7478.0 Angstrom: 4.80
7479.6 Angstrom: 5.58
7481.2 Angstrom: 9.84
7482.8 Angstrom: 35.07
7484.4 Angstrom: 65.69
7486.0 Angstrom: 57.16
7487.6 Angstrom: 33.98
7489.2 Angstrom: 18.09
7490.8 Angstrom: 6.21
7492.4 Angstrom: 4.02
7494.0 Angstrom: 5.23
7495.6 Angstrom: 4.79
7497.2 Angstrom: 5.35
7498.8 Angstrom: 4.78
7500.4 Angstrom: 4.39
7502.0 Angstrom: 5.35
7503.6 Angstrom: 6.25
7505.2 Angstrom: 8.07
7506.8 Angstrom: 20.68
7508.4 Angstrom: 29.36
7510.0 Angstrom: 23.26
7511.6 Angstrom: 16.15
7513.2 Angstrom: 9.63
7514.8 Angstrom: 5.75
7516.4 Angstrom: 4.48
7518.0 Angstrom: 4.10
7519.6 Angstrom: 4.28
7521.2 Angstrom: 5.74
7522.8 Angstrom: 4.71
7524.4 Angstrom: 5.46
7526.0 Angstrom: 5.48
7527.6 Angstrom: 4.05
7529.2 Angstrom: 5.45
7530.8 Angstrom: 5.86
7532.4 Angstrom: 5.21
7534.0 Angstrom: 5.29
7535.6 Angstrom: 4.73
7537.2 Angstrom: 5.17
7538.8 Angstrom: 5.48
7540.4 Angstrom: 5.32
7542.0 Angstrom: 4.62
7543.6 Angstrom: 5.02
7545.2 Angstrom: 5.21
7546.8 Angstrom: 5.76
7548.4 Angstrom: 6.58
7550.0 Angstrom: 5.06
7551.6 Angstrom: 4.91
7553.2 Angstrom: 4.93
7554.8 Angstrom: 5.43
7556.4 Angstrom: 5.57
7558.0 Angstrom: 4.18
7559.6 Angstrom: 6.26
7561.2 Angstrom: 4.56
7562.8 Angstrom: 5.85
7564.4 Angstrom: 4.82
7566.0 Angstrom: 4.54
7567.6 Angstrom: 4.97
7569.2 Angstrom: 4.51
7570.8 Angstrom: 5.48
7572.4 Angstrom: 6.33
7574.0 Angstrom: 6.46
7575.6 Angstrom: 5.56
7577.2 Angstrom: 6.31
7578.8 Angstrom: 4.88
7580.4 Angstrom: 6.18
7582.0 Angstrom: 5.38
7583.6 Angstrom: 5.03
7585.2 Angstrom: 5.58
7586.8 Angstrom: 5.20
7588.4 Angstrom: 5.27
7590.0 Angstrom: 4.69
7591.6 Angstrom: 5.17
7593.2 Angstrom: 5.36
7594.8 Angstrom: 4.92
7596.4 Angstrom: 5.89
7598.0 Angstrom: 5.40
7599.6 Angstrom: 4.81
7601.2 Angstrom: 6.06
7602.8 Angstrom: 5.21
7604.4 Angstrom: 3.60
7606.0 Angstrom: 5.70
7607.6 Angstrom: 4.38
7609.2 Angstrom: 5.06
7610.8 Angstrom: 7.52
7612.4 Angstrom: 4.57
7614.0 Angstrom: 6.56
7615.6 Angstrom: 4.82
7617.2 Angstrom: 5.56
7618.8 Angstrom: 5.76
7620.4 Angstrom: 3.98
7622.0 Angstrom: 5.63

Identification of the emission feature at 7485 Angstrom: Halpha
